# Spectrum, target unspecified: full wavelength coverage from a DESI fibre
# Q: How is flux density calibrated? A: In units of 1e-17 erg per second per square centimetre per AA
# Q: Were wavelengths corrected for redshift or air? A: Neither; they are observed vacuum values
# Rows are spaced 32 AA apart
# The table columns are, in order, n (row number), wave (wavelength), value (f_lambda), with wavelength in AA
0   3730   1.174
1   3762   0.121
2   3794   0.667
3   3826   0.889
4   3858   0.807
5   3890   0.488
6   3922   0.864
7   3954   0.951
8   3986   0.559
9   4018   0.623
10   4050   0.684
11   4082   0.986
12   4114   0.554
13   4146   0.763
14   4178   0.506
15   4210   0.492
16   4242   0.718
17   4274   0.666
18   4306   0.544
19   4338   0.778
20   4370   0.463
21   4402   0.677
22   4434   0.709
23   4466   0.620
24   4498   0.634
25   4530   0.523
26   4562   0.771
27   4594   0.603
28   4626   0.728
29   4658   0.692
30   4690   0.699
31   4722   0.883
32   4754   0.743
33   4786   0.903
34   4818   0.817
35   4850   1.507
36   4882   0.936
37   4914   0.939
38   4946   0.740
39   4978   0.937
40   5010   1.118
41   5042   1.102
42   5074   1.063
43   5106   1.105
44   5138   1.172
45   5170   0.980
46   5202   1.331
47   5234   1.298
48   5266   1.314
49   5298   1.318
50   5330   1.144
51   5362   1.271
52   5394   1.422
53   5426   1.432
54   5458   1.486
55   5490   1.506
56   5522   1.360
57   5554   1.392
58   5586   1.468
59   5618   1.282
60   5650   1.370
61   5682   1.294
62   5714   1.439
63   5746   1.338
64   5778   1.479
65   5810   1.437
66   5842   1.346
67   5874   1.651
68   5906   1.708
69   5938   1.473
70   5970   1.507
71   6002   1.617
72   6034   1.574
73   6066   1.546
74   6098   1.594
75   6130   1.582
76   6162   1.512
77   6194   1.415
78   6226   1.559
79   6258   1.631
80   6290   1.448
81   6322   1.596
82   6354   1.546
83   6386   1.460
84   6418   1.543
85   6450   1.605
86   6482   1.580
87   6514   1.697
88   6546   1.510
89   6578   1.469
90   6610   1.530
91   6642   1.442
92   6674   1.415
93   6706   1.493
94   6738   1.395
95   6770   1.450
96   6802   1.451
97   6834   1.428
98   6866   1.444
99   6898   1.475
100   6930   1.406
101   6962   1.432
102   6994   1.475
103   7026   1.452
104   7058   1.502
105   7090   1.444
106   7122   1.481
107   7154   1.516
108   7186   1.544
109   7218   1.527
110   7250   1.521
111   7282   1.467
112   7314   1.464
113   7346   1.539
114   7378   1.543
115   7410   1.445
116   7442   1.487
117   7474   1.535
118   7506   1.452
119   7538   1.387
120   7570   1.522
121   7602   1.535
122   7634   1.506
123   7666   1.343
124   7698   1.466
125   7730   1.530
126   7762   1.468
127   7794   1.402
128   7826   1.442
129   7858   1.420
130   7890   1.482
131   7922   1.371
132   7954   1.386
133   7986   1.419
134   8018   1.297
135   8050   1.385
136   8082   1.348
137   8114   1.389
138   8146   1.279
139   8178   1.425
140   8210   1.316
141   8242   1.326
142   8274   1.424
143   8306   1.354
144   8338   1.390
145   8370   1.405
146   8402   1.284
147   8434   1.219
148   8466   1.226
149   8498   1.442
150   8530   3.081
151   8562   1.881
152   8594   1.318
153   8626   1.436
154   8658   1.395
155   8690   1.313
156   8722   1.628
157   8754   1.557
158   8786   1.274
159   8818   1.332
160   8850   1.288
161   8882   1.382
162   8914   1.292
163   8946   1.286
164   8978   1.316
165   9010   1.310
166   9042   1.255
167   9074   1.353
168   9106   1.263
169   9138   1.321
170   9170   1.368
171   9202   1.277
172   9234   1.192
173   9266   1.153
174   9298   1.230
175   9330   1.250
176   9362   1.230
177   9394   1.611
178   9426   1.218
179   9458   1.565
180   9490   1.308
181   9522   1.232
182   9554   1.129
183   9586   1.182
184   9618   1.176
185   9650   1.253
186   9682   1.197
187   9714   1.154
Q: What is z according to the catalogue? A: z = 0.30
